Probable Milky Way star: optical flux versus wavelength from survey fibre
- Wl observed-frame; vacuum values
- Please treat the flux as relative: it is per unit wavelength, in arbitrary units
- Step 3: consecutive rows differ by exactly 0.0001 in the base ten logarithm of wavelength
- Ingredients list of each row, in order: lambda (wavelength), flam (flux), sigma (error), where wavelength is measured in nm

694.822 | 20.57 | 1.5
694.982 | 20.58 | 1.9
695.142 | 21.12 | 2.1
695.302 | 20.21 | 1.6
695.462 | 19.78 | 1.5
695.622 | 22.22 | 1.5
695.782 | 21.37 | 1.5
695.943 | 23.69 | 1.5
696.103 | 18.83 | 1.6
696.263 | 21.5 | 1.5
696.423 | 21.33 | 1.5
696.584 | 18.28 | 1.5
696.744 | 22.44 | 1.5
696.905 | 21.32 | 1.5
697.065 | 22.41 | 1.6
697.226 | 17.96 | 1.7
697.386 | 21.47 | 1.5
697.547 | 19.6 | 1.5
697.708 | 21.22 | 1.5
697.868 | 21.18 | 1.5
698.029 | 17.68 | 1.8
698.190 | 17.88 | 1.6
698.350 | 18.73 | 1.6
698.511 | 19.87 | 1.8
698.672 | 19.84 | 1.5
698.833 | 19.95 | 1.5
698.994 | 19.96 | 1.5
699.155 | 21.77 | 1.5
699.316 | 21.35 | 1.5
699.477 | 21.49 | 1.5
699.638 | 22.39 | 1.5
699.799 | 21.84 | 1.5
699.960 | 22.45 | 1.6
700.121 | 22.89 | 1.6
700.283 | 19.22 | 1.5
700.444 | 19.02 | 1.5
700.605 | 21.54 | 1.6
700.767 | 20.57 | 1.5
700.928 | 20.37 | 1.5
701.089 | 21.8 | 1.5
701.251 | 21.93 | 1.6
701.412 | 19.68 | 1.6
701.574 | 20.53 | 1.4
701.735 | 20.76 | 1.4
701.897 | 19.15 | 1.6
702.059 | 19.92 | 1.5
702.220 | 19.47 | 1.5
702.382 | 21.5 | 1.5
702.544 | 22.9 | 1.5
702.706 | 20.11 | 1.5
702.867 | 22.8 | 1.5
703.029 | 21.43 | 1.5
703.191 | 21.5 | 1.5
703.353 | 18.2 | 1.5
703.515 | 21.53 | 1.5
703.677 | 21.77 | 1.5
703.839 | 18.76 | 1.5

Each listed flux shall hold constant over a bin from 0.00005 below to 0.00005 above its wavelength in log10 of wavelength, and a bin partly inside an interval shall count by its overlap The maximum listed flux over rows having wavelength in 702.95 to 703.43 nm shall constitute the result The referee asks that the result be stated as 21.5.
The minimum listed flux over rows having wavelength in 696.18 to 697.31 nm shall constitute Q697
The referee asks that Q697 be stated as 17.96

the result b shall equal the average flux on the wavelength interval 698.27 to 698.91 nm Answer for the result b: 19.6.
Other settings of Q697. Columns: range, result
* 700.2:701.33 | 19.02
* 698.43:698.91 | 19.84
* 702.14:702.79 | 19.47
